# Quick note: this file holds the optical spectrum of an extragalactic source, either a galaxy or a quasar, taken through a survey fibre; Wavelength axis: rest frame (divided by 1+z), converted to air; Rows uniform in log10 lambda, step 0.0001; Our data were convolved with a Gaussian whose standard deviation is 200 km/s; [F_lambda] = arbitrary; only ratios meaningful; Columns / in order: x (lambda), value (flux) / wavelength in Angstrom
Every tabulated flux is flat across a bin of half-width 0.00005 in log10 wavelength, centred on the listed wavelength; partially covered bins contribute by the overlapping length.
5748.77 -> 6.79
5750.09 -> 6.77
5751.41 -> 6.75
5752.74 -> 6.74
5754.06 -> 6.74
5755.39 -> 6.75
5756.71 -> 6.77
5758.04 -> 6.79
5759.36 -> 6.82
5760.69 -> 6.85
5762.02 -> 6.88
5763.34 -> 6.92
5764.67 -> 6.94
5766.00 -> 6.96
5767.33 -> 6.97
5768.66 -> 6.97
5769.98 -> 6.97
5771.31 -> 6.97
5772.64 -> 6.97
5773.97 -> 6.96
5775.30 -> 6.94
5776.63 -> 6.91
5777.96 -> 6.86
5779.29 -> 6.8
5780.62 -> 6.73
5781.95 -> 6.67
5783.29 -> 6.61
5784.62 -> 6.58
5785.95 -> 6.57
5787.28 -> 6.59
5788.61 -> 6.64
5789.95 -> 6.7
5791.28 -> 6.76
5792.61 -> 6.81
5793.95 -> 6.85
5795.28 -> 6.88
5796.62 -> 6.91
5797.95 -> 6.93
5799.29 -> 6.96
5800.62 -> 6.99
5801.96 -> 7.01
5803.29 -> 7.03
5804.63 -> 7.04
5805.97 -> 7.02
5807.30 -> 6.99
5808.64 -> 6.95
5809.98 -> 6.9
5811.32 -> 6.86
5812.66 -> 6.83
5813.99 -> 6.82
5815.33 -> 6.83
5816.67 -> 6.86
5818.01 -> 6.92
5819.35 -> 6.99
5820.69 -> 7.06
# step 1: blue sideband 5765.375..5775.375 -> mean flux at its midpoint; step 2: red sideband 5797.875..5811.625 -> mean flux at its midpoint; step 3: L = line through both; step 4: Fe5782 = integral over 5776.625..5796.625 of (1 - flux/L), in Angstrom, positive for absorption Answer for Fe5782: 0.7 Angstrom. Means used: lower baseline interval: 6.97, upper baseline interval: 6.97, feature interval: 6.73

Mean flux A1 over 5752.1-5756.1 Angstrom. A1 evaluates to 6.75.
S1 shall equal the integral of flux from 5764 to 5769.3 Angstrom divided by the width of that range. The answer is 6.95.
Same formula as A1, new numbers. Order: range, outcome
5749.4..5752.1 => 6.77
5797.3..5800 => 6.95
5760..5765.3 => 6.89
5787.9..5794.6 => 6.75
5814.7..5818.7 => 6.87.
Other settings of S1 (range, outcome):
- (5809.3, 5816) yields 6.85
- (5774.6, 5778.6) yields 6.9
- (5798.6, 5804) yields 7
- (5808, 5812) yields 6.89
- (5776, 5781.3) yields 6.83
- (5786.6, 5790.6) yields 6.64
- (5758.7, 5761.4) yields 6.83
